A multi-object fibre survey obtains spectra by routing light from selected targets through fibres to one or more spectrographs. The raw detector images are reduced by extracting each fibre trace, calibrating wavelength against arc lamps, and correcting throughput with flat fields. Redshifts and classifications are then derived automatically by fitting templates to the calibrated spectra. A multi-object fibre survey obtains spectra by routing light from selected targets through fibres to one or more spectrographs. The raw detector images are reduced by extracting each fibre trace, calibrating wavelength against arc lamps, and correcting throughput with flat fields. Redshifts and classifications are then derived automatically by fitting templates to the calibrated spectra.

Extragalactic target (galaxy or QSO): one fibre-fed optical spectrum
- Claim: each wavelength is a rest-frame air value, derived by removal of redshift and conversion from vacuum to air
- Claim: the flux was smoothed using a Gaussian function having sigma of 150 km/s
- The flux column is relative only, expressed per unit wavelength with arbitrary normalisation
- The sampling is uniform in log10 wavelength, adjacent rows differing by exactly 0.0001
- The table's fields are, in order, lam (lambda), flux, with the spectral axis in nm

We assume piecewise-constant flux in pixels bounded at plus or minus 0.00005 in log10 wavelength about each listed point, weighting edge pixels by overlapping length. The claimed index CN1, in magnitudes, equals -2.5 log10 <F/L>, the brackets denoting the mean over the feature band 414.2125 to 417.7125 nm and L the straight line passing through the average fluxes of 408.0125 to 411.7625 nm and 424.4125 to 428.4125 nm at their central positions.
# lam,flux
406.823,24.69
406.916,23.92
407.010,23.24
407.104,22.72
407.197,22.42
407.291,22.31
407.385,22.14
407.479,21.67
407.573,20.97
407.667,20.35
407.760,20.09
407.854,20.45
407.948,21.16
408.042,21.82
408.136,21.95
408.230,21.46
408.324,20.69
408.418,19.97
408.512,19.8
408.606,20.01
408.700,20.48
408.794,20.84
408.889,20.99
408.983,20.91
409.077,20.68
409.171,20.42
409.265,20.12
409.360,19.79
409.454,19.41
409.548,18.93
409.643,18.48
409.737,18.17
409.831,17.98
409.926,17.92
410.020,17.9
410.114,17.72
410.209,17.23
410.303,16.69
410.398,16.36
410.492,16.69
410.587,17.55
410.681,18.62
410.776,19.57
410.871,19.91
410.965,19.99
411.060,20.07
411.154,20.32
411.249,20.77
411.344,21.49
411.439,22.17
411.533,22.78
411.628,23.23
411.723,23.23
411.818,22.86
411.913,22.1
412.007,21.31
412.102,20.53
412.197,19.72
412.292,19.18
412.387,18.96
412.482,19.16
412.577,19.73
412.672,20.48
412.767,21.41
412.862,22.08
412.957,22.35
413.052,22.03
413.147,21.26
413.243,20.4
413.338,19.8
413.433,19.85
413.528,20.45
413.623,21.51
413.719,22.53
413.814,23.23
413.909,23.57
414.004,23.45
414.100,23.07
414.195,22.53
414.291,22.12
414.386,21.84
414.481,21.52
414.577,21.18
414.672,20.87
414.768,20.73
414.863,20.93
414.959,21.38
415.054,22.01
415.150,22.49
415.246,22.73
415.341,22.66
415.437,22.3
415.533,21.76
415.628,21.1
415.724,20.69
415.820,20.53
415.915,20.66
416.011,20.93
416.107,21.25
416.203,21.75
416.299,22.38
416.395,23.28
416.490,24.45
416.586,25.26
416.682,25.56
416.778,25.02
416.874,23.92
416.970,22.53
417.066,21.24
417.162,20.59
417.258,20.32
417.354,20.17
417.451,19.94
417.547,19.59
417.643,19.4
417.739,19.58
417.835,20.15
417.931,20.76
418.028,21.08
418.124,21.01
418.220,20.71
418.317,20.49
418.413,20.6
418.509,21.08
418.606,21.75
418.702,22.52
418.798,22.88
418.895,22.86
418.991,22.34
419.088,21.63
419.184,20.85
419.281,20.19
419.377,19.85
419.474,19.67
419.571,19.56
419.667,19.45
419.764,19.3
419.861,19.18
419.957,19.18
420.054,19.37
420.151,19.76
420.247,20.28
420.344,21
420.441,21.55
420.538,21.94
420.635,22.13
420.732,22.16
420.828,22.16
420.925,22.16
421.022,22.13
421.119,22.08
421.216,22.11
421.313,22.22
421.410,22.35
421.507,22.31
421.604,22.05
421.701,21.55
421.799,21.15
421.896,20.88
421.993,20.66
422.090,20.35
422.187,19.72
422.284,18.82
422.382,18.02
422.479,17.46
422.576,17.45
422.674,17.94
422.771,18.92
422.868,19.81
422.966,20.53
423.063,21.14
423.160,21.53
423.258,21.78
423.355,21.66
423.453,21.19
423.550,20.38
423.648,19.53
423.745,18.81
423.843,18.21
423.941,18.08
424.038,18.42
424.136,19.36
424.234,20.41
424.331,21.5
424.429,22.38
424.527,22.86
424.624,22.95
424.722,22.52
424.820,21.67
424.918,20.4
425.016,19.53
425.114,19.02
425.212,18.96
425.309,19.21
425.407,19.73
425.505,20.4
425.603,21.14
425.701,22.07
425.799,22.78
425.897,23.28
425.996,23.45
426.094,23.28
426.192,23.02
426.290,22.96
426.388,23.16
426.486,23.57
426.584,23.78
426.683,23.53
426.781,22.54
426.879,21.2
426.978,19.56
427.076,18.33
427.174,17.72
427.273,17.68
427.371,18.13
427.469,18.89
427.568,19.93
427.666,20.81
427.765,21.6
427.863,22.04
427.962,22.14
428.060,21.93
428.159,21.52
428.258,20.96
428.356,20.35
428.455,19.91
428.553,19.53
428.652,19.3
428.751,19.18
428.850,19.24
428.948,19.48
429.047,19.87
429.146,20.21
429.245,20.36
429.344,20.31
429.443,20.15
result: -0.08 mag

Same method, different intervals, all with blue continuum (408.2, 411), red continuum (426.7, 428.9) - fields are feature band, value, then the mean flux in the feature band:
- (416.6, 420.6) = -0.07 mag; 21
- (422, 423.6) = 0.00 mag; 19.8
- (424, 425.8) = -0.04 mag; 20.8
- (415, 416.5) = -0.12 mag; 21.9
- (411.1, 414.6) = -0.11 mag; 21.5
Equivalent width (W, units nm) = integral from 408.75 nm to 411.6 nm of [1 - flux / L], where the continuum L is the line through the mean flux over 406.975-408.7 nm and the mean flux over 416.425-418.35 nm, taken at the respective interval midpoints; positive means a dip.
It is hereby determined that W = 0.26 nm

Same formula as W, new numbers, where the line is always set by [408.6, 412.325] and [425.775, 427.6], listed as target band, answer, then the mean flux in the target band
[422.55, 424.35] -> 0.11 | 19.8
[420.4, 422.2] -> -0.07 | 21.7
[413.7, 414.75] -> -0.11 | 22.3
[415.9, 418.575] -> -0.14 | 21.6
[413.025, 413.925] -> -0.06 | 21.4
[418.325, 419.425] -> -0.04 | 21.5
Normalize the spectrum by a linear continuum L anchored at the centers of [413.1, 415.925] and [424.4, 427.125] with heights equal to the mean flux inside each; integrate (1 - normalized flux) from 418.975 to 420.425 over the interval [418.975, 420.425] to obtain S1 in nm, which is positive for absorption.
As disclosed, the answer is 0.11 nm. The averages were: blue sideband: 21.7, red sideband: 21.7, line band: 20.1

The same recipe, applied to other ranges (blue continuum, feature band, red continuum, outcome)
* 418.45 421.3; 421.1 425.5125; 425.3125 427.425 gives 0.18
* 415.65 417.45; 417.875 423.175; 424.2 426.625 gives 0.30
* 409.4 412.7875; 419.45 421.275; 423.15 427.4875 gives -0.03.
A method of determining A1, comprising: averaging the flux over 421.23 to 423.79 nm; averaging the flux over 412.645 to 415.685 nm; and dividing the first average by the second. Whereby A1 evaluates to 0.94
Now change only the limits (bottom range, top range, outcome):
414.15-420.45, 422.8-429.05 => 0.98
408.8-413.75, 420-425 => 1.03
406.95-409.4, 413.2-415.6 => 1.03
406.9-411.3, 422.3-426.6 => 1.04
